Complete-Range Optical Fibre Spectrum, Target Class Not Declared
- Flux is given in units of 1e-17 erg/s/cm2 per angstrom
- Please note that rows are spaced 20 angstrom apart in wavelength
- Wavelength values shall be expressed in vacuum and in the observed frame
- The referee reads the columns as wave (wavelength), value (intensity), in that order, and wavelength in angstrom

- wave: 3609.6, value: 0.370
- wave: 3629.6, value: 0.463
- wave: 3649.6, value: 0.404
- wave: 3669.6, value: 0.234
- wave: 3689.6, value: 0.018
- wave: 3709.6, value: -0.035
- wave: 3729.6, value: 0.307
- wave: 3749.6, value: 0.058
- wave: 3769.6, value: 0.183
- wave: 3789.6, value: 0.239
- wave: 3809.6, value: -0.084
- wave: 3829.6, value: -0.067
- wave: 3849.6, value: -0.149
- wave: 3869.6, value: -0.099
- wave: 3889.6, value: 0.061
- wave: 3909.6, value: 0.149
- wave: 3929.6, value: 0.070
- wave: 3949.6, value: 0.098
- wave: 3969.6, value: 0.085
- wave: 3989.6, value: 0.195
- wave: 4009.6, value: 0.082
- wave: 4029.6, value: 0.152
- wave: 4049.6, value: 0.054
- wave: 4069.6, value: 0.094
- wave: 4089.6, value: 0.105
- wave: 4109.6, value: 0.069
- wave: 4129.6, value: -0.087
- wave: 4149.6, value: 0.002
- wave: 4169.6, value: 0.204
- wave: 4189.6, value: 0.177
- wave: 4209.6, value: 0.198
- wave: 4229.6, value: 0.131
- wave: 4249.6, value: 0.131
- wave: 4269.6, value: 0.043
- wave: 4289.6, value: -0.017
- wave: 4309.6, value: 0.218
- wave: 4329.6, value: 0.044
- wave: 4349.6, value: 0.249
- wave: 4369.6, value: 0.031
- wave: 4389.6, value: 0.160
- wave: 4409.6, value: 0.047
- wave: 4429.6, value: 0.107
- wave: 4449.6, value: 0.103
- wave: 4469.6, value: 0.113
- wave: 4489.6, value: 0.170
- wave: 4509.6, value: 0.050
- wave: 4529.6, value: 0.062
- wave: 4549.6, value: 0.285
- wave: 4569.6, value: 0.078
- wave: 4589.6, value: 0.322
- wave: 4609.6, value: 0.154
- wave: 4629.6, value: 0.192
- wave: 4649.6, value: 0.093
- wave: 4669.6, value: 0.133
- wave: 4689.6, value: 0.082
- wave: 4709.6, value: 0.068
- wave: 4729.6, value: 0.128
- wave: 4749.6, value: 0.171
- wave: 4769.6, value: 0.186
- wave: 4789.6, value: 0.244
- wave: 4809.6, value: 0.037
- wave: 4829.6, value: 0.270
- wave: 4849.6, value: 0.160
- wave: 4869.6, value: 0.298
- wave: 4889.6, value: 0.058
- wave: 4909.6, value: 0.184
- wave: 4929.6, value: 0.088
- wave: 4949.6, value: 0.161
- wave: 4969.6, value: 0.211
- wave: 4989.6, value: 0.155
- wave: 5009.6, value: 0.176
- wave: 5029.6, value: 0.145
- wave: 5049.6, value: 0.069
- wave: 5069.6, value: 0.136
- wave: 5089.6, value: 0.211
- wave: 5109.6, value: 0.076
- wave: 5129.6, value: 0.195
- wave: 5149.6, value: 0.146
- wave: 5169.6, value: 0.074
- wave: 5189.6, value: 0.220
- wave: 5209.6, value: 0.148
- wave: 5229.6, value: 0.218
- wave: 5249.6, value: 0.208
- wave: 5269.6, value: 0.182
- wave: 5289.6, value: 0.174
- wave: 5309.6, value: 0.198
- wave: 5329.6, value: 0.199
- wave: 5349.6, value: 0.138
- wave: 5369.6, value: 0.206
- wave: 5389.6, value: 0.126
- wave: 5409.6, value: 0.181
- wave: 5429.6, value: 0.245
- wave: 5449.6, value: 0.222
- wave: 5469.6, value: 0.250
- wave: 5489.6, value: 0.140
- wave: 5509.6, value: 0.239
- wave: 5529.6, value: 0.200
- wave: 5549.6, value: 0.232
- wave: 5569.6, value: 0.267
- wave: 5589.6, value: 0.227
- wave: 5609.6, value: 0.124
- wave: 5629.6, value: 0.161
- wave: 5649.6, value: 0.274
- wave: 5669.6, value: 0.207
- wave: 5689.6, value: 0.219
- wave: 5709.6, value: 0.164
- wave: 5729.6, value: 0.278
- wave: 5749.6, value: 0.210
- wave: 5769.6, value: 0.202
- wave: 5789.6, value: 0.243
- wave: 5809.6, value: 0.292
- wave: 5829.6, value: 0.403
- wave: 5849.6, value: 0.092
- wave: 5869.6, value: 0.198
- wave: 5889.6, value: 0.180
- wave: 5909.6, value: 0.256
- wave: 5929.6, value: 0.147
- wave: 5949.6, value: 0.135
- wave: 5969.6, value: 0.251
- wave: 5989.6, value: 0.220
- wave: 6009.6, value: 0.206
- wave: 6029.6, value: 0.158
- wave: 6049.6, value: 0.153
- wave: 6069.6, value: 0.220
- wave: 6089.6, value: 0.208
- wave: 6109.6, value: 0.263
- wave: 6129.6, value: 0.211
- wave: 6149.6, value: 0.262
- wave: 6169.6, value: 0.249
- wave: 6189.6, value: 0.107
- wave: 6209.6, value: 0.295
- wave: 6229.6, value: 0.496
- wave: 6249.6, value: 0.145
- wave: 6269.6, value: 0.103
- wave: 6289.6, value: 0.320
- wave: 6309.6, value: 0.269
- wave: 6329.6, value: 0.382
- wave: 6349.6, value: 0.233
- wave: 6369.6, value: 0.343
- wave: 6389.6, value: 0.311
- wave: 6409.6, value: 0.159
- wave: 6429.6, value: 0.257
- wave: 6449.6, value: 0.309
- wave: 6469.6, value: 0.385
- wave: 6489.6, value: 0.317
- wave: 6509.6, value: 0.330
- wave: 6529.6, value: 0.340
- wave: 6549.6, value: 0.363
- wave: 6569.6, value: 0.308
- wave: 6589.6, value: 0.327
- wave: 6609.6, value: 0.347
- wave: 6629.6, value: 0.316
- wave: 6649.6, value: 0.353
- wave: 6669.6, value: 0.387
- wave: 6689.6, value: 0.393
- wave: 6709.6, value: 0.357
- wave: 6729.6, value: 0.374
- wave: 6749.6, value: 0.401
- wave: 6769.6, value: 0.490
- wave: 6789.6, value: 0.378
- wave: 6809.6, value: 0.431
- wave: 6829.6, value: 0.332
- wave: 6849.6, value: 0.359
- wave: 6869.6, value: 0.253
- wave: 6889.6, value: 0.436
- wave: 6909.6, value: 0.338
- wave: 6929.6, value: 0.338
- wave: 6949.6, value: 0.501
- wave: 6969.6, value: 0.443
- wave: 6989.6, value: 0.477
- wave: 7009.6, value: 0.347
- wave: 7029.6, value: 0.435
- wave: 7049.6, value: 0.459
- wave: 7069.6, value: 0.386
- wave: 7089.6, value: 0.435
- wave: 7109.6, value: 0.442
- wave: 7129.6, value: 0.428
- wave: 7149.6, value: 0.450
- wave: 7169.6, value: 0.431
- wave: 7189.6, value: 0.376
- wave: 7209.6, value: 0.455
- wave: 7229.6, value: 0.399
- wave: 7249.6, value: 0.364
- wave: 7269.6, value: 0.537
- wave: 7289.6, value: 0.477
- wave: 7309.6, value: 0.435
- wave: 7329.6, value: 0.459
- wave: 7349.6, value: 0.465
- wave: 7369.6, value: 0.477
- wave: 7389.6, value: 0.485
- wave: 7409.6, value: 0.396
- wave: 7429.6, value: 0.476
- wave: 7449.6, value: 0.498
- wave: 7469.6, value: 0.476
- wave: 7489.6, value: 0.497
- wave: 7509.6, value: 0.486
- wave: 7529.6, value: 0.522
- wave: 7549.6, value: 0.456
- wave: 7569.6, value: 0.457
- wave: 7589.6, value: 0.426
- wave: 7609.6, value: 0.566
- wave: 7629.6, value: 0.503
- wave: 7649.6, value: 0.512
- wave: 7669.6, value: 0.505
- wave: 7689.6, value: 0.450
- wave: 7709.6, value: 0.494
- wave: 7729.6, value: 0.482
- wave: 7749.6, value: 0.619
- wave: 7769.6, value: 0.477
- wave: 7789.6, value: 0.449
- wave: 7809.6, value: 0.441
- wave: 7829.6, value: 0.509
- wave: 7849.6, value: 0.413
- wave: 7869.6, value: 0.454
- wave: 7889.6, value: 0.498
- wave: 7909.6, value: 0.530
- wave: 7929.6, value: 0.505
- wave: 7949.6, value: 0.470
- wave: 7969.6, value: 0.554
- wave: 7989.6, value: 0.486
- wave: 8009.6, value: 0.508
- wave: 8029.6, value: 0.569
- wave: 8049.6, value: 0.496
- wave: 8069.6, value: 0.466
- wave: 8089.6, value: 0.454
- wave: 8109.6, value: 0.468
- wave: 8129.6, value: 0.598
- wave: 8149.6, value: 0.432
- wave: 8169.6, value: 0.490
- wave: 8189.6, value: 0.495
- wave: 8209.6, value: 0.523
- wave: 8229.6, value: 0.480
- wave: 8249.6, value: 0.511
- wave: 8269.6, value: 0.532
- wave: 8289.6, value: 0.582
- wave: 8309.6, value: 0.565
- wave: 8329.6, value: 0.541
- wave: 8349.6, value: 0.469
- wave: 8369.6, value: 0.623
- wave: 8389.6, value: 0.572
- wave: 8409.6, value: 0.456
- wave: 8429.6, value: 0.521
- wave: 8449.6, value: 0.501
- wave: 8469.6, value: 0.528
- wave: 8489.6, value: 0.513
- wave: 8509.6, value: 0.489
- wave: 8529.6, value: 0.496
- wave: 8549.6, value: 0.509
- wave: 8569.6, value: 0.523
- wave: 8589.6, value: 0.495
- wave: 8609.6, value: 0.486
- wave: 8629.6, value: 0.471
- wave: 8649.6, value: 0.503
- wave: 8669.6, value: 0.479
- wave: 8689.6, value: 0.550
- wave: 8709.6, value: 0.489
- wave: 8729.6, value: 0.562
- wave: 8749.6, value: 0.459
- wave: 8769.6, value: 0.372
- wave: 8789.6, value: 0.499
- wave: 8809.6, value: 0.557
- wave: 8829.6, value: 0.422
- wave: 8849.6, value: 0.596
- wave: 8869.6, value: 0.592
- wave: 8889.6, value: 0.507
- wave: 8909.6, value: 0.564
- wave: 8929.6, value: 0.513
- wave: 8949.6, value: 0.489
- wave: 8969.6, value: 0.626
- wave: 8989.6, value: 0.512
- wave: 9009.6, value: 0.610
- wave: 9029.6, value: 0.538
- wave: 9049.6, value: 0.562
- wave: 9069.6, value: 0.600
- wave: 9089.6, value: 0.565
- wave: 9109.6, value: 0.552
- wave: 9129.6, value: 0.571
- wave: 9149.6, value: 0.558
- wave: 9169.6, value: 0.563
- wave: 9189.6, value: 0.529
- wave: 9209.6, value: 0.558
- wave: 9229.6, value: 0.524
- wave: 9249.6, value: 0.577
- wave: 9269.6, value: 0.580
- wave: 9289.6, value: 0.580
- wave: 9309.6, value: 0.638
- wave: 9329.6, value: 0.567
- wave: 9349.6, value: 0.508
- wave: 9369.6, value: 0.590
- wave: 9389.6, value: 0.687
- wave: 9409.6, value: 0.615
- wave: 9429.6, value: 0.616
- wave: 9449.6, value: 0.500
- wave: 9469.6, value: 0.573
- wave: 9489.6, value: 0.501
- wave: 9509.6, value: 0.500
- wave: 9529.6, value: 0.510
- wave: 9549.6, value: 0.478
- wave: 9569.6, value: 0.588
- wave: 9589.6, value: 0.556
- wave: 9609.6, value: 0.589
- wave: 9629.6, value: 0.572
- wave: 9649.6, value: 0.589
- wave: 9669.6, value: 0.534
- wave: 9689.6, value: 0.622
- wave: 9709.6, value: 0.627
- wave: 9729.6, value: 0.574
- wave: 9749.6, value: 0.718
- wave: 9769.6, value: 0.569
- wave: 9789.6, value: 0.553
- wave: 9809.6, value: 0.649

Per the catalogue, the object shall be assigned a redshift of 0.672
